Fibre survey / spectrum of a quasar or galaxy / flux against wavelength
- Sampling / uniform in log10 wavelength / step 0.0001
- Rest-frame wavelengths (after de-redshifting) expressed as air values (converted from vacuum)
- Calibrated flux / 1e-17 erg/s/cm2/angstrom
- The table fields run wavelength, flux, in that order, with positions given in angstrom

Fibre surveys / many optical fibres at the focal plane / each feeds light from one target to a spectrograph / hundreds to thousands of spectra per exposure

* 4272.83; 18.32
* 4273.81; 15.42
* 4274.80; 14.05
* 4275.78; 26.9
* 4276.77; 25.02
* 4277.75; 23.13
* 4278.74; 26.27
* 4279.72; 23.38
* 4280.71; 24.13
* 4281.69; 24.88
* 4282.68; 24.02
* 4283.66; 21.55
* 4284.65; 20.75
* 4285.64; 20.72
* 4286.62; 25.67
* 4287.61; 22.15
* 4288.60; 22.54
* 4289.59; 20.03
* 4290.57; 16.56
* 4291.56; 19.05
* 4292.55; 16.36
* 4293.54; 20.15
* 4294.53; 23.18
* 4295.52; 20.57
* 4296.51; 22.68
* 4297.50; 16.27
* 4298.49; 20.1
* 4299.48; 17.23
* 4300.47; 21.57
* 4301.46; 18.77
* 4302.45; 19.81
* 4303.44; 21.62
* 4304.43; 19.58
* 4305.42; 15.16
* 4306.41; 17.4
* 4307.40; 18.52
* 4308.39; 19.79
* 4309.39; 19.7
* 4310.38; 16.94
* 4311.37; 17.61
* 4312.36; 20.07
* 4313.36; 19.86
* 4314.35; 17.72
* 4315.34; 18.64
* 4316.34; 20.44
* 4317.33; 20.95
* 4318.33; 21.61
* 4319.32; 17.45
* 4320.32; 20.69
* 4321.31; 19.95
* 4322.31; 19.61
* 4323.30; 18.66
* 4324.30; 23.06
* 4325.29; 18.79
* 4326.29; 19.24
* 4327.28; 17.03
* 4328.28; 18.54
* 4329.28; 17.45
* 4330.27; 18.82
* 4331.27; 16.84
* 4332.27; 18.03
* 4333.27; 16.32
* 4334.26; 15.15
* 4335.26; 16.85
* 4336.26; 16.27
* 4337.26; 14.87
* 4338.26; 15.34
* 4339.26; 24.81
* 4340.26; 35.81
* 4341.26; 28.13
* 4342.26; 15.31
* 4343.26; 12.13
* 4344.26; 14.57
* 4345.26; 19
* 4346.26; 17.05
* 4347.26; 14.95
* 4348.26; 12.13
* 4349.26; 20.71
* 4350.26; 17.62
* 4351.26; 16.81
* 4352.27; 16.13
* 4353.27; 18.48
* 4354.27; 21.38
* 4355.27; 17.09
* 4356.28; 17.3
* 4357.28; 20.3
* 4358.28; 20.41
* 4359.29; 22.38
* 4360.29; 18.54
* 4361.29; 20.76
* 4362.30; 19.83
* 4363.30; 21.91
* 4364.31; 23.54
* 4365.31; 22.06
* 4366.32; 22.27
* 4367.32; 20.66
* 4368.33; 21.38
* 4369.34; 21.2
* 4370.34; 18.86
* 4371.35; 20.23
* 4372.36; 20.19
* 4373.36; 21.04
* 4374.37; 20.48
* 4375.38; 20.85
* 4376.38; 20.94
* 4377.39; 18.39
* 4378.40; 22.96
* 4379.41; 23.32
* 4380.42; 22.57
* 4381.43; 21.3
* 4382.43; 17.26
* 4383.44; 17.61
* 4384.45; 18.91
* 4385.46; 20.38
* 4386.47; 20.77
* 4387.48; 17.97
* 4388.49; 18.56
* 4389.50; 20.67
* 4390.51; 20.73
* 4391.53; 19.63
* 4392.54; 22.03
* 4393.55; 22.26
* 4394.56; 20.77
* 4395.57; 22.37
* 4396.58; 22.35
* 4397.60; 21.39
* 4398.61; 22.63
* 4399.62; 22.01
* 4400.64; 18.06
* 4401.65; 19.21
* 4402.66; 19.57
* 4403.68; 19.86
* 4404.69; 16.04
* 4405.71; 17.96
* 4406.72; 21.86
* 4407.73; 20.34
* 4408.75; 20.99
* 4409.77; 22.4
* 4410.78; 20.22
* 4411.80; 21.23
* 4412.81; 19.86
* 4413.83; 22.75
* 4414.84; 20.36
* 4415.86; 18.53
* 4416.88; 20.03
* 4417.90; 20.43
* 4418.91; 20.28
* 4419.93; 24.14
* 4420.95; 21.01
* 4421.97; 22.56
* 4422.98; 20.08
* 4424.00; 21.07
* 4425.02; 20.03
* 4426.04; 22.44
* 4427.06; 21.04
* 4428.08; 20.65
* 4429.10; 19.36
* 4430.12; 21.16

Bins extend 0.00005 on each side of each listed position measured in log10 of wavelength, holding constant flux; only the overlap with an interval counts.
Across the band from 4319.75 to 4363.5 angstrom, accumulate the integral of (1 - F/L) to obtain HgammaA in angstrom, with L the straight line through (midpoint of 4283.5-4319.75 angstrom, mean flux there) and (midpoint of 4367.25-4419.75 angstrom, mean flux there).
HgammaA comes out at 2.8 angstrom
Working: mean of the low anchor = 19.7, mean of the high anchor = 20.5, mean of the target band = 18.7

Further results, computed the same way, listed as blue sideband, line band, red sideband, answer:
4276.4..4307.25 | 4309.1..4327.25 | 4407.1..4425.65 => 1.3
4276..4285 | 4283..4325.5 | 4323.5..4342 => 4.0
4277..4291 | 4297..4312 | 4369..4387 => 2.3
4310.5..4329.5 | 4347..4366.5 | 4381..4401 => 0.6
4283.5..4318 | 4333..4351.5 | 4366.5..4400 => 1.9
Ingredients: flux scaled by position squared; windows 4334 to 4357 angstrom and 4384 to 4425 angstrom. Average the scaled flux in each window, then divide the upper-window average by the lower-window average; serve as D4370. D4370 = 1.16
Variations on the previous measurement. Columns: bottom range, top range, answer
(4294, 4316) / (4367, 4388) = 1.09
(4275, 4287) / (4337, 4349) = 0.82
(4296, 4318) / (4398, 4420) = 1.11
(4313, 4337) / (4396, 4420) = 1.14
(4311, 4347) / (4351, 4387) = 1.09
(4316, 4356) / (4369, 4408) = 1.12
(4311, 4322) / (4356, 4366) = 1.09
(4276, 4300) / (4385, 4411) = 1.00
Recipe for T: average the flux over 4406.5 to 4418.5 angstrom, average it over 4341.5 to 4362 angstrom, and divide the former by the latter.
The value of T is 1.16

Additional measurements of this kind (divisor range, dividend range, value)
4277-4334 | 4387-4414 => 1.03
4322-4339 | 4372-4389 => 1.14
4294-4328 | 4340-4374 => 1.01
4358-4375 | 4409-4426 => 1.00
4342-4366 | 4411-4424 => 1.14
